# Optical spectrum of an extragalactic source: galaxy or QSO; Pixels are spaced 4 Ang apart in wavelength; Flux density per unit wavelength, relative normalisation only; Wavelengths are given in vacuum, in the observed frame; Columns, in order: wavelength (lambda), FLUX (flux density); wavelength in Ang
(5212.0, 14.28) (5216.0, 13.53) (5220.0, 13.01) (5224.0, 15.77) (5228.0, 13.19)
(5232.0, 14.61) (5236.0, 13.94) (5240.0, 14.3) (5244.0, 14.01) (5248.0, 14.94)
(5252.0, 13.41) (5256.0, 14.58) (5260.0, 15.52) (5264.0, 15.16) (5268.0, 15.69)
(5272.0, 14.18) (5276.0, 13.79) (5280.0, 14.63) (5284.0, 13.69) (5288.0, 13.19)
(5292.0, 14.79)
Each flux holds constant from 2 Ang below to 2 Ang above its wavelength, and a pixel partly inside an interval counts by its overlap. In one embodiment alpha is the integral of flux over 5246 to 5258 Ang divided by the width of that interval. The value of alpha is 14.3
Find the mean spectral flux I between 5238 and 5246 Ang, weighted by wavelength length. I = 14.2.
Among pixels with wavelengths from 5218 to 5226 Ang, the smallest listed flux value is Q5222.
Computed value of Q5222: 13.01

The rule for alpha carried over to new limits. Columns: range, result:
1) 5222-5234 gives 14.5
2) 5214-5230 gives 13.9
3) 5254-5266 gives 15.1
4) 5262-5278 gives 14.7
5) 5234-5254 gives 14.1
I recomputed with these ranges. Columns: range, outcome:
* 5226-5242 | 14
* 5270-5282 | 14.2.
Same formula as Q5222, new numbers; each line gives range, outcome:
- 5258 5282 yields 13.79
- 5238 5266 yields 13.41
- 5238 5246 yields 14.01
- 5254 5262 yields 14.58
